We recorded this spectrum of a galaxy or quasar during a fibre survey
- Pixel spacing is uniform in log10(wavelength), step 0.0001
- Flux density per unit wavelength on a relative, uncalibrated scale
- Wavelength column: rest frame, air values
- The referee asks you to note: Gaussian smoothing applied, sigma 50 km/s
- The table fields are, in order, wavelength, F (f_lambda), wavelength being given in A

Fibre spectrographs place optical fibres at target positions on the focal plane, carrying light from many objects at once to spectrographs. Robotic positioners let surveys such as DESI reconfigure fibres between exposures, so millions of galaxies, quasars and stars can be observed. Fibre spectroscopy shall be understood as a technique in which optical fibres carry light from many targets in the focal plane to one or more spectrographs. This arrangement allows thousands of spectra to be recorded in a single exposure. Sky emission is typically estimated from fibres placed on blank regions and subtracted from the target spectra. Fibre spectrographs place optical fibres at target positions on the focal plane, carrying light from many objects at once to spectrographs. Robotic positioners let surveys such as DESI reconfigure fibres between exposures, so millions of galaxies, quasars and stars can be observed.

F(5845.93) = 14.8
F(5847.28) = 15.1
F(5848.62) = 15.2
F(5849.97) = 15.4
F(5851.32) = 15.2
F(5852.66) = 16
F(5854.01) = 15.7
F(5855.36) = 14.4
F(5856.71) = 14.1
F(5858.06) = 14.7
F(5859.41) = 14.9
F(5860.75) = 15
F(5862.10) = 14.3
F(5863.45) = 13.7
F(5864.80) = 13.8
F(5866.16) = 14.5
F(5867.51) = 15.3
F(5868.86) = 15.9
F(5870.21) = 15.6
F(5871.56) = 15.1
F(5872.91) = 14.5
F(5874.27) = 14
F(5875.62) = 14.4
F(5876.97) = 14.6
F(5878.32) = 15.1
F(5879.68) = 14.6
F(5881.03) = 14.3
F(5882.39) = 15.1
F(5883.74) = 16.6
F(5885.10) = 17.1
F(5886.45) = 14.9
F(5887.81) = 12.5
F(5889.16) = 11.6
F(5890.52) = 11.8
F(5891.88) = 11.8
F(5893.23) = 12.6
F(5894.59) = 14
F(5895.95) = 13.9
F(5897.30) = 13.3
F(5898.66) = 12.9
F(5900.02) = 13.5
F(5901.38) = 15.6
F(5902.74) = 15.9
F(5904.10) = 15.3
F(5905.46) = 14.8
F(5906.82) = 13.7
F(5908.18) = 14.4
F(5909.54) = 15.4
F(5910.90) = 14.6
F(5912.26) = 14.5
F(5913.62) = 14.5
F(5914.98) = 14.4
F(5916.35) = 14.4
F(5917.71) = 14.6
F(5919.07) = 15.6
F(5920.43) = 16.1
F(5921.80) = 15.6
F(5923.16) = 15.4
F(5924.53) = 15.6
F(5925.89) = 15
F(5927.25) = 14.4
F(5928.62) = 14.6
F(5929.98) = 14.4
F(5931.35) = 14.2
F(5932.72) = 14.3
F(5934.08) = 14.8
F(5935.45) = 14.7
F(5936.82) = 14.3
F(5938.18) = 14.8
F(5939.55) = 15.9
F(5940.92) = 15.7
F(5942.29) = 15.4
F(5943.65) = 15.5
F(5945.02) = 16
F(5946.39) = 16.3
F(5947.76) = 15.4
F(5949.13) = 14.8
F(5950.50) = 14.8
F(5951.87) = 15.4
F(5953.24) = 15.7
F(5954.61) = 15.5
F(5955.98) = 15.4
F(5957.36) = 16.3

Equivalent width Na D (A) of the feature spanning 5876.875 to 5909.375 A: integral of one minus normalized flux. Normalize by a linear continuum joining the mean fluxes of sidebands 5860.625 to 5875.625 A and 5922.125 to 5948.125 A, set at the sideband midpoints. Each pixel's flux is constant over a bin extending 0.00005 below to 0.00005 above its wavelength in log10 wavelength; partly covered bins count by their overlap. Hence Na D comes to 1.43 A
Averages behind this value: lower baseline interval 14.7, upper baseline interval 15.1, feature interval 14.2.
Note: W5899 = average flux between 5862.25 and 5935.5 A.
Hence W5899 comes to 14.5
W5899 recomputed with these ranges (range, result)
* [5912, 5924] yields 15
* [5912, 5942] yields 14.9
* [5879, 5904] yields 14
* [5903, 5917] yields 14.6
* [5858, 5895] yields 14.4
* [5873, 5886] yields 15.1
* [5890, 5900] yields 13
